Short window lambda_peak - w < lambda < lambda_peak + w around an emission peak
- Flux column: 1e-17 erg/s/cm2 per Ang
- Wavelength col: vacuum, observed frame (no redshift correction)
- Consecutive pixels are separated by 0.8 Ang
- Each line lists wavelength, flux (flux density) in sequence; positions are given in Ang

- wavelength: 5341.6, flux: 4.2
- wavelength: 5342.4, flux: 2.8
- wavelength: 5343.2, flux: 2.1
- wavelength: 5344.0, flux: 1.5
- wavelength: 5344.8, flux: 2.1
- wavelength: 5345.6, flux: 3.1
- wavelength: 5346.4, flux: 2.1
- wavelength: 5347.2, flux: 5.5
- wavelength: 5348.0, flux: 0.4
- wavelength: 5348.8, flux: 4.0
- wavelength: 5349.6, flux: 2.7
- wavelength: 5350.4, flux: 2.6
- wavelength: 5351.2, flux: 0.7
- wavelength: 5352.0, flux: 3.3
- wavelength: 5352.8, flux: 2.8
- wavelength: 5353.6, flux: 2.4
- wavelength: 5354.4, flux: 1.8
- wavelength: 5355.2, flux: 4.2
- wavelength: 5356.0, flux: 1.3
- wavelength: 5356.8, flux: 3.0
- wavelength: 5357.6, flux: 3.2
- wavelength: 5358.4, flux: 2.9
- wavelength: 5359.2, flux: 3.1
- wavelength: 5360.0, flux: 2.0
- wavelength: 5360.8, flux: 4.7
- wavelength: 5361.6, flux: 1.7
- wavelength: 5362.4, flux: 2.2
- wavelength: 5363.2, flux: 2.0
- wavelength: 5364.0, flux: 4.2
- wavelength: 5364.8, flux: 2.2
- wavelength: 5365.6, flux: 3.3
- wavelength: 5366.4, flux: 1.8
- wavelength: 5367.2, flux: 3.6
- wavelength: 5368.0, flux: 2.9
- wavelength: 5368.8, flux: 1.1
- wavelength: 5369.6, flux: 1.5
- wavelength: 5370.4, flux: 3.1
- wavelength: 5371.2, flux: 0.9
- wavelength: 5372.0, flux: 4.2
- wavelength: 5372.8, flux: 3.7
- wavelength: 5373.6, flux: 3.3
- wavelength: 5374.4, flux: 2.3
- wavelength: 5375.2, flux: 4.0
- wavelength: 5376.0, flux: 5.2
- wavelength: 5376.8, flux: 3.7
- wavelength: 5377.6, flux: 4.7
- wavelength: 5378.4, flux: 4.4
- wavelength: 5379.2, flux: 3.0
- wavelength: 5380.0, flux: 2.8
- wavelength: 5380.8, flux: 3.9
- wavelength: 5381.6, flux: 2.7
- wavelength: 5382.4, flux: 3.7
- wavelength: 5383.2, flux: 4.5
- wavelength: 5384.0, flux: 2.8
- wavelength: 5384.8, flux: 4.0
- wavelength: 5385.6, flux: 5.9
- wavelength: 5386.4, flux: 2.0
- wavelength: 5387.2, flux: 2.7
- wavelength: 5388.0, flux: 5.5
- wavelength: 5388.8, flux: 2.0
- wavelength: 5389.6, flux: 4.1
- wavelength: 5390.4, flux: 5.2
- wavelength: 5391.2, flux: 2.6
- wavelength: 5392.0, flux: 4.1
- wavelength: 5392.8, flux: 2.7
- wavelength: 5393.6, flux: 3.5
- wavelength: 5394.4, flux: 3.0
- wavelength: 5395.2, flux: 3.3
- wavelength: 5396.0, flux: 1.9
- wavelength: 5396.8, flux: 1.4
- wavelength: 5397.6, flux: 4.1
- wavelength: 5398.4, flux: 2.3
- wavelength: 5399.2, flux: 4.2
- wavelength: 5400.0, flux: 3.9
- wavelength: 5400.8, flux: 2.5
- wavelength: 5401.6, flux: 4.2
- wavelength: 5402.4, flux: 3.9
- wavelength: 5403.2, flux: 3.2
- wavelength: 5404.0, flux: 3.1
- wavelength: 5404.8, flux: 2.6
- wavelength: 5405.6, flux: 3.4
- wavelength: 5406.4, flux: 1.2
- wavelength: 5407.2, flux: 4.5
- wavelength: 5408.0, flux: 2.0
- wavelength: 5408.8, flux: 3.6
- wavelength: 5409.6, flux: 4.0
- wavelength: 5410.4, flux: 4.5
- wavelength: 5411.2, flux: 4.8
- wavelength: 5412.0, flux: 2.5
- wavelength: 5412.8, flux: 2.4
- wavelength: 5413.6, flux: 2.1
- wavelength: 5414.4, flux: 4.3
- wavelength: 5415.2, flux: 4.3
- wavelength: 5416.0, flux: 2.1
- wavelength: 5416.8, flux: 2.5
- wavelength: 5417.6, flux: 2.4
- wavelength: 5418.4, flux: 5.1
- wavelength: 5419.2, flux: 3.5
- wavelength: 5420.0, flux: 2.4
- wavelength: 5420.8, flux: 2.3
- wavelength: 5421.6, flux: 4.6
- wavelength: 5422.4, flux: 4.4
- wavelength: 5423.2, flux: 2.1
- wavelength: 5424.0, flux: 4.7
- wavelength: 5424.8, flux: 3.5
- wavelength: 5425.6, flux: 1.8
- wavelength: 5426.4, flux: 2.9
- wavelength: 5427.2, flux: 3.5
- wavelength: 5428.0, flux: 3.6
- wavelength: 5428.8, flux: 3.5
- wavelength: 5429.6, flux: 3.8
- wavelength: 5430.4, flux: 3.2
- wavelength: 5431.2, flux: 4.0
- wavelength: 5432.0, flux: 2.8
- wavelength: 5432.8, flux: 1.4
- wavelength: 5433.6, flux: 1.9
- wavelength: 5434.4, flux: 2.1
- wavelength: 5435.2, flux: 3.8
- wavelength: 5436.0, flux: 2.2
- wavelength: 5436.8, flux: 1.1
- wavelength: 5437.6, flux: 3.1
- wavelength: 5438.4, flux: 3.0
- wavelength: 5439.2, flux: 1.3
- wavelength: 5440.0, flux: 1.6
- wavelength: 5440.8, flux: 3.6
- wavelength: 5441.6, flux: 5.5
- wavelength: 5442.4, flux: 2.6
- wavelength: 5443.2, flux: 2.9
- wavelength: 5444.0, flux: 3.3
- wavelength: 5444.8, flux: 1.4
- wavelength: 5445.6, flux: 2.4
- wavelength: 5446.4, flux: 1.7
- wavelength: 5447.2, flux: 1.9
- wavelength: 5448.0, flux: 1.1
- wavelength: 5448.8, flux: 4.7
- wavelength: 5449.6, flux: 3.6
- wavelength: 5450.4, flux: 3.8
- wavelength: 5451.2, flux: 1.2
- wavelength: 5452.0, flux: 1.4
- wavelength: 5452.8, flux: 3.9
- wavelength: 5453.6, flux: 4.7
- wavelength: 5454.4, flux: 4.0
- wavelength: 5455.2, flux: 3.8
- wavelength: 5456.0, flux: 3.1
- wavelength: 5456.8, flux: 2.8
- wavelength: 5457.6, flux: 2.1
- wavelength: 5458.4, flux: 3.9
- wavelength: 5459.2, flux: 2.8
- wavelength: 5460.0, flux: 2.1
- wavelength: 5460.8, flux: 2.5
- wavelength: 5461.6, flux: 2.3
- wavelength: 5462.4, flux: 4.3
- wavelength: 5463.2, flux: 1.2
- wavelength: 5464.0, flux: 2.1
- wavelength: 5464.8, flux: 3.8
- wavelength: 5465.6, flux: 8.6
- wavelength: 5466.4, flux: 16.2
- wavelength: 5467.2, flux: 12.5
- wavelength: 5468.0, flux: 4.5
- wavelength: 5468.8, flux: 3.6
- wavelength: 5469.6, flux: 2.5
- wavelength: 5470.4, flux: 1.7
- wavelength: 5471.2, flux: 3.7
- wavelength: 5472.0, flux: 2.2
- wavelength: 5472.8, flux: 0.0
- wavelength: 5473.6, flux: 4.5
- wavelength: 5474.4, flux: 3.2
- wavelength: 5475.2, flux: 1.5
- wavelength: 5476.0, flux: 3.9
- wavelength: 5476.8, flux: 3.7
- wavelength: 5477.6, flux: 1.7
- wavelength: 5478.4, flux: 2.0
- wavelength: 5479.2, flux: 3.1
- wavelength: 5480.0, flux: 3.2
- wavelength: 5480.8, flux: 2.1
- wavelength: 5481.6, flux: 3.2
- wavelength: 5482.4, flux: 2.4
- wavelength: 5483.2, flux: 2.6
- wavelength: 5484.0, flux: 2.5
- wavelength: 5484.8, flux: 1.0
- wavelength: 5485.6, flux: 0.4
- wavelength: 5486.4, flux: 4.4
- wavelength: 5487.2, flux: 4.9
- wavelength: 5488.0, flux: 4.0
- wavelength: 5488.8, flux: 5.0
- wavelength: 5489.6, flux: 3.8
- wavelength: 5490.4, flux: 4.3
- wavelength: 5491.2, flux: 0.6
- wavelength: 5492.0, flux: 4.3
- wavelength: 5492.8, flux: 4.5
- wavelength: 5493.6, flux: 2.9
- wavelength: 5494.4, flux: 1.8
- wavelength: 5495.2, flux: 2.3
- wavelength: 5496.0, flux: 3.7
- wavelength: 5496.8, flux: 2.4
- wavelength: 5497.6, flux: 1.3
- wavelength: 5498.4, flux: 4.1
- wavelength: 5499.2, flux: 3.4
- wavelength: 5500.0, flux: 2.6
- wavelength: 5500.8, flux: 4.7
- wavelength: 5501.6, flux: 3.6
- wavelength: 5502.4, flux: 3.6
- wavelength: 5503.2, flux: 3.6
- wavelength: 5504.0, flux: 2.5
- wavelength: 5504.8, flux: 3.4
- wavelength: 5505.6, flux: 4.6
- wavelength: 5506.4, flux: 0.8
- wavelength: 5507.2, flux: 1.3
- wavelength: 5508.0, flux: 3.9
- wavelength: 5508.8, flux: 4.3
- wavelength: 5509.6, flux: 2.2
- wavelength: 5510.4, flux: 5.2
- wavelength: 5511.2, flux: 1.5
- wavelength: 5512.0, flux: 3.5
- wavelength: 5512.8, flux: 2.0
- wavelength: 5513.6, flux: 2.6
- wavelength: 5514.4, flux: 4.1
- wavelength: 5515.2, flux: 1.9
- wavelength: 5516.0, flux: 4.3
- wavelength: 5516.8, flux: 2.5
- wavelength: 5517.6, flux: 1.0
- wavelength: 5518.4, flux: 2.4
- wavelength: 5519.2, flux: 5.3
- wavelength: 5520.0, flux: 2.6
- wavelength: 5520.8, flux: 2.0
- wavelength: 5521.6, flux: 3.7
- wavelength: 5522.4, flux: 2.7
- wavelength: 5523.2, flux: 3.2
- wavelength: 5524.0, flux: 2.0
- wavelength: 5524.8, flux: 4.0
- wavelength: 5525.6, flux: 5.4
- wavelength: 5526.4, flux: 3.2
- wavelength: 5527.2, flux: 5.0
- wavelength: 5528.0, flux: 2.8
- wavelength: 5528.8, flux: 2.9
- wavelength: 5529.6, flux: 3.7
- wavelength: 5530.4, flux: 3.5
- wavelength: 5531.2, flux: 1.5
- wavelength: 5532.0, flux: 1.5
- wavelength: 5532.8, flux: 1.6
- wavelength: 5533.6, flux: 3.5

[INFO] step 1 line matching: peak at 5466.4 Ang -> H-beta 4861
